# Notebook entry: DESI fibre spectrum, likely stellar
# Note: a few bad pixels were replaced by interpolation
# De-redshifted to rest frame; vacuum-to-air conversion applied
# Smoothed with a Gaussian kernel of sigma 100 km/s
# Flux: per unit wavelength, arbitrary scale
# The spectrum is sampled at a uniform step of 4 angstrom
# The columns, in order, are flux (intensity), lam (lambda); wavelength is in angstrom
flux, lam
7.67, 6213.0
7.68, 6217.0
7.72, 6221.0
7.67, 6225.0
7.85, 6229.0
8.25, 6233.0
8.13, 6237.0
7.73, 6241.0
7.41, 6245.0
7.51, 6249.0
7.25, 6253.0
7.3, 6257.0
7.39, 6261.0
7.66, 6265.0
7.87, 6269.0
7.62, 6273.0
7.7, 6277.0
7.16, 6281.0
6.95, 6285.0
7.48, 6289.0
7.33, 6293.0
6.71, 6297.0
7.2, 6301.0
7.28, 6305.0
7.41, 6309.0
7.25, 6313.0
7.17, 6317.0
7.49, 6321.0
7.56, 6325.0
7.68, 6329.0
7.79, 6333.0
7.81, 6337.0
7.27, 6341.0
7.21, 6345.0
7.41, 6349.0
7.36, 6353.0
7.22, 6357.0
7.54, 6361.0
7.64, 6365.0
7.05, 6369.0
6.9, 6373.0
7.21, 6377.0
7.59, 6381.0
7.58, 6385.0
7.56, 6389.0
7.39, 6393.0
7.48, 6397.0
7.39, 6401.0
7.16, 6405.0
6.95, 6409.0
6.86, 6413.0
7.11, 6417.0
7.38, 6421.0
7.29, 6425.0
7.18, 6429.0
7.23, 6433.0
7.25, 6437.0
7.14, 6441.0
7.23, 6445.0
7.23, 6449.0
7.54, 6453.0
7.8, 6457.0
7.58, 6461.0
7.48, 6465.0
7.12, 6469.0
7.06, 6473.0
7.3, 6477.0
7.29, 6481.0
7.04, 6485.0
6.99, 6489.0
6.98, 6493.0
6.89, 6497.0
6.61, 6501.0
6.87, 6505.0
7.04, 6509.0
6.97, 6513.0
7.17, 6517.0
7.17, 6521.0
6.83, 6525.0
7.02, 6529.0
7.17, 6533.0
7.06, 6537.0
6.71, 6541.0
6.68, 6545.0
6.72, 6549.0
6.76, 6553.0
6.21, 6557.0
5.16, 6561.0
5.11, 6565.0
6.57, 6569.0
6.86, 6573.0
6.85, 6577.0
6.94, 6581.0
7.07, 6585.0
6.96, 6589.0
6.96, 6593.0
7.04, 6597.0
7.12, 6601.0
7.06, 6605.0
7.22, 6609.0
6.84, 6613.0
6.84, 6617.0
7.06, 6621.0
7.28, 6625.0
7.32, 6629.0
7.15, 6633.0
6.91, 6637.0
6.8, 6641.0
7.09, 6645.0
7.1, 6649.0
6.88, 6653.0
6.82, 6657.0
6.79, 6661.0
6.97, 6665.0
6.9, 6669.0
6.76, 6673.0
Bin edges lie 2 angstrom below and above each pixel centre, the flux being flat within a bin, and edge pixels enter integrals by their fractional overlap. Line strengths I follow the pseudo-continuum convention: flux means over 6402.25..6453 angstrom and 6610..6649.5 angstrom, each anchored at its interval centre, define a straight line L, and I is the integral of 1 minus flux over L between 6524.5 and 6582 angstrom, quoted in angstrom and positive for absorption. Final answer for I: 4.3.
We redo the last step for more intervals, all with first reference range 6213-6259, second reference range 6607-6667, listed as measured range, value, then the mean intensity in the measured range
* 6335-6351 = 0.2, 7.42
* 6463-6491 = 0.4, 7.18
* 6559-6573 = 2.6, 5.79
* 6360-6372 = 0.2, 7.36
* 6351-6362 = 0.2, 7.36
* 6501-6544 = 1.3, 6.98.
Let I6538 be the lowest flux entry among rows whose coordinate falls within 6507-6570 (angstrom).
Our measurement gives 5.11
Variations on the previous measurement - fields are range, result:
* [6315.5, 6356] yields 7.17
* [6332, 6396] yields 6.9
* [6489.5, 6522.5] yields 6.61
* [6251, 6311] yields 6.71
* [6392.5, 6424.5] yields 6.86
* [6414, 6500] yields 6.89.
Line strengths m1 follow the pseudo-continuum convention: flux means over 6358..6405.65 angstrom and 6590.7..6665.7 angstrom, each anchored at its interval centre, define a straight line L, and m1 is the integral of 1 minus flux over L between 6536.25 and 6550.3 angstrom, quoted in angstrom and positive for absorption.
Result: 0.7 angstrom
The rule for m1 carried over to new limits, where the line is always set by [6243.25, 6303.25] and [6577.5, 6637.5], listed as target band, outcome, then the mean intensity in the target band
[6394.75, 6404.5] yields -0.2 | 7.39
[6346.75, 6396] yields -0.7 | 7.37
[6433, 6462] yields -0.7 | 7.38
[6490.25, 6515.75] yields 0.9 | 6.9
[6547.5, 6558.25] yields 0.8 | 6.58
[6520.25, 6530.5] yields 0.2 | 6.99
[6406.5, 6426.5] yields 0.3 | 7.11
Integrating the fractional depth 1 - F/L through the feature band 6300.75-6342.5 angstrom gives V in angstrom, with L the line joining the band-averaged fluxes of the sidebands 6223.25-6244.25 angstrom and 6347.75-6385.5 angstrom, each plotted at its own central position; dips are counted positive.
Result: 0.4 angstrom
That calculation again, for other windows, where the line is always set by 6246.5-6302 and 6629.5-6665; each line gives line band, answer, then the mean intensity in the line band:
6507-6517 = 0.10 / 7.04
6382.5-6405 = -0.67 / 7.45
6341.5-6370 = -0.29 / 7.35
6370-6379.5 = 0.23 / 7.08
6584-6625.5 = -0.15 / 7.03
